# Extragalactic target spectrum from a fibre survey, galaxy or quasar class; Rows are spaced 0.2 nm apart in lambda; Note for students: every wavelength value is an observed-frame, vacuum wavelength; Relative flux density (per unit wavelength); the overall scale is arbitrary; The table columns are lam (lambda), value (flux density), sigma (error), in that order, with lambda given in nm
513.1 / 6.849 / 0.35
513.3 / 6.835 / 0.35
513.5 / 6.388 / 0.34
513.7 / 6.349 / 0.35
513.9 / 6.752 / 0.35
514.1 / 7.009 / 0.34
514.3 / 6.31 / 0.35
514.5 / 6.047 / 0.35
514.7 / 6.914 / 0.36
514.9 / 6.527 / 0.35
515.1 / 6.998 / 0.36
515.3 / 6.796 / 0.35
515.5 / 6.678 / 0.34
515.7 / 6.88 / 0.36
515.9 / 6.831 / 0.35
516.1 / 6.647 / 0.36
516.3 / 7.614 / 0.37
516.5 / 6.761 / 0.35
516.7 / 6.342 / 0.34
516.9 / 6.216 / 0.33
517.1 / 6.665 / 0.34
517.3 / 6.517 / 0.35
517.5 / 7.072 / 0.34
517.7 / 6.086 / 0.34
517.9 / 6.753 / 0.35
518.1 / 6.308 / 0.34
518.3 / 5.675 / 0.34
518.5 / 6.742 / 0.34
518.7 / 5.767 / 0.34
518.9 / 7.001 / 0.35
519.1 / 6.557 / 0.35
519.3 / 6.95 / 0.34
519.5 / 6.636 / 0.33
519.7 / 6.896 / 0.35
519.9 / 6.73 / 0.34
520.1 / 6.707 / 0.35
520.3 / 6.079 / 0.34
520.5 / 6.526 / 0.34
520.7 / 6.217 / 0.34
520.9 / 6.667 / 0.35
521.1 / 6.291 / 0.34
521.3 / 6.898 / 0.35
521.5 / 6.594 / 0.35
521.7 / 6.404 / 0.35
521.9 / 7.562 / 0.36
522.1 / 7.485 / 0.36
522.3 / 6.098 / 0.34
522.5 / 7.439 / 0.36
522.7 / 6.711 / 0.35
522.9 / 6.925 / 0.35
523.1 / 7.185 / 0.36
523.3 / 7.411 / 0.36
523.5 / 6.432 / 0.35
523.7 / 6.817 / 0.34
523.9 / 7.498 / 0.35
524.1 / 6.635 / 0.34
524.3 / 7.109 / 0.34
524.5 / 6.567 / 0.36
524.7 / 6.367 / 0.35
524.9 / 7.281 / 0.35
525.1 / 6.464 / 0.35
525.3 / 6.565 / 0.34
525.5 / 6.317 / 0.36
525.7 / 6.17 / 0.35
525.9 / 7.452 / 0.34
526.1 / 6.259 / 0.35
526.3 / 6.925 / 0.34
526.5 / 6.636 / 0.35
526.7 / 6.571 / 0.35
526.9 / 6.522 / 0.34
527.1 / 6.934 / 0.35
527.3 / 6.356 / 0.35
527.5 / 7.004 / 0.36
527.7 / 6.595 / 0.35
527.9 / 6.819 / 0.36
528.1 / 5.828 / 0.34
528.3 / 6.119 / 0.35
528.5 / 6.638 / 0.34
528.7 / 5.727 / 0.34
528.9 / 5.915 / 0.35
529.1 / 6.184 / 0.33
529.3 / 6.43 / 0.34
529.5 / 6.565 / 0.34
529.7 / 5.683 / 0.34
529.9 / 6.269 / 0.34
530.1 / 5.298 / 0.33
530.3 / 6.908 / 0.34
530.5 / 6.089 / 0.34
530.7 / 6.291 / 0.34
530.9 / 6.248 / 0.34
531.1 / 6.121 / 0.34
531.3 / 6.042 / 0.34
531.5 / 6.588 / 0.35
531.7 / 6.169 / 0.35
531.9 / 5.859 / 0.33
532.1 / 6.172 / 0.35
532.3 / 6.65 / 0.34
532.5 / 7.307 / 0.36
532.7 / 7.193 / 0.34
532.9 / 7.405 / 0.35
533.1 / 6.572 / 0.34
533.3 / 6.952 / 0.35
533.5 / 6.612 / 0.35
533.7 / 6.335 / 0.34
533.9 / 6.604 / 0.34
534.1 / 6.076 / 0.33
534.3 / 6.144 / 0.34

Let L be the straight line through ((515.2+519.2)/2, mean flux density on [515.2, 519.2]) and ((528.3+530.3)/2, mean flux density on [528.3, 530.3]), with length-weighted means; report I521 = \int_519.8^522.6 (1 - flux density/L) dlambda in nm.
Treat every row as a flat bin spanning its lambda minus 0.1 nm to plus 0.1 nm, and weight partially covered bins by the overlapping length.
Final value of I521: -0.11 nm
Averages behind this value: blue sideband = 6.6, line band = 6.69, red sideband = 6.12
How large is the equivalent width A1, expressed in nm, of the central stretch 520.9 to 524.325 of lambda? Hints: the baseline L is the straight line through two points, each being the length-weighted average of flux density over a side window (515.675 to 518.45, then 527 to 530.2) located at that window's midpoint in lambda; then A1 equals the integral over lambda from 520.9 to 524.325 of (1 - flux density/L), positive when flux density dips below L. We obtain -0.25 nm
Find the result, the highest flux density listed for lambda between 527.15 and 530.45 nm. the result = 7.004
